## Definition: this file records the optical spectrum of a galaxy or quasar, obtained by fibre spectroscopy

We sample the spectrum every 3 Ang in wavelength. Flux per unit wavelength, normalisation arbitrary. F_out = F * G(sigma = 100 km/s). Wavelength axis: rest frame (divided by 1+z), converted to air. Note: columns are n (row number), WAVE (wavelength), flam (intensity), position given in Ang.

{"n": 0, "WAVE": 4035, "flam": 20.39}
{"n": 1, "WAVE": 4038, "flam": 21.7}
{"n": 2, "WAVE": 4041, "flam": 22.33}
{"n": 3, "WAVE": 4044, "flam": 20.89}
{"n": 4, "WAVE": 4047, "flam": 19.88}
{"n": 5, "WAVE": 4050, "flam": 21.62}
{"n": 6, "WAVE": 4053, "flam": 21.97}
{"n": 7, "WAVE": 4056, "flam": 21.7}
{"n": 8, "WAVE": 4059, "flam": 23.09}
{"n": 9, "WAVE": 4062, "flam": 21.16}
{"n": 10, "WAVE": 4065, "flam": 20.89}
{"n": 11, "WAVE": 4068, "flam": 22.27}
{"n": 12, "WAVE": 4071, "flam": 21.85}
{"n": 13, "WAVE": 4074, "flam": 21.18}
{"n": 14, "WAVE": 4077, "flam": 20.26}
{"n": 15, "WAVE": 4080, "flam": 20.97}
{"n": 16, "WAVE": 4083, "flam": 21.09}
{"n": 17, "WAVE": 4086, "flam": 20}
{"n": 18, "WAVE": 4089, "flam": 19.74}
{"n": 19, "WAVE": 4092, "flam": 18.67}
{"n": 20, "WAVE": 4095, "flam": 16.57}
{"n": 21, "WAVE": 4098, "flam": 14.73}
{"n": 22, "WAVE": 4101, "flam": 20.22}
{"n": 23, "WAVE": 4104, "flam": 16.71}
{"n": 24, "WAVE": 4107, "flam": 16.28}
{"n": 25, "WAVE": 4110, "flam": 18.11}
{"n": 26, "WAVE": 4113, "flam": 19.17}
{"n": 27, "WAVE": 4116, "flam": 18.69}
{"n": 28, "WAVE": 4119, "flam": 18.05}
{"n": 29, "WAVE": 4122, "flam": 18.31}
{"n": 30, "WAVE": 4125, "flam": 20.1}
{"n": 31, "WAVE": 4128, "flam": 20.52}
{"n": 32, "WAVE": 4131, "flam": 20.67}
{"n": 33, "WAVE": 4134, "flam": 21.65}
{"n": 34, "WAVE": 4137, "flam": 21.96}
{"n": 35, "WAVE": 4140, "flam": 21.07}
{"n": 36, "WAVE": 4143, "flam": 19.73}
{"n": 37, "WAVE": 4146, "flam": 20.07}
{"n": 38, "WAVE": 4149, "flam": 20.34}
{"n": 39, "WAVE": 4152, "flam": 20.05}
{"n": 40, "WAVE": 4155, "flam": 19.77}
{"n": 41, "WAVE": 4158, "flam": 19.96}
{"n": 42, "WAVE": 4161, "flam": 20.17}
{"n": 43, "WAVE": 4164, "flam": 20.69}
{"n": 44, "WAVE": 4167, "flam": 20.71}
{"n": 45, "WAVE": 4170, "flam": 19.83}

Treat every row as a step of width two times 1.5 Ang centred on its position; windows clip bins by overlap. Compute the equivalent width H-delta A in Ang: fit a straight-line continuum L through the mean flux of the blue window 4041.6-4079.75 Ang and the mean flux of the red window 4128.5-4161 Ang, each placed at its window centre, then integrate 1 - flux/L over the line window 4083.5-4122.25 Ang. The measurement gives 5.2 Ang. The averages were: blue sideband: 21.4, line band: 18.2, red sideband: 20.5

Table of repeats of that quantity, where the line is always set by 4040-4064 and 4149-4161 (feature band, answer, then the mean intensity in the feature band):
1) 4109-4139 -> 1.01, 19.8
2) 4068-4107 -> 3.16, 19.3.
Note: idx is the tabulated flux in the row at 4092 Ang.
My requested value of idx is 18.67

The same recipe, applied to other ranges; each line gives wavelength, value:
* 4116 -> 18.69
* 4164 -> 20.69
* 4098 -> 14.73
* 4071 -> 21.85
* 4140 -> 21.07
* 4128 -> 20.52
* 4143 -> 19.73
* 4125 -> 20.1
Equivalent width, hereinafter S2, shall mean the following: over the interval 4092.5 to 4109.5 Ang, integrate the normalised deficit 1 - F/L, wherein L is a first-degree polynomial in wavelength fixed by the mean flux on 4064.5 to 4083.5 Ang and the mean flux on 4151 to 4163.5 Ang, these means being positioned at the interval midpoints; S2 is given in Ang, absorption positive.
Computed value 3.1 Ang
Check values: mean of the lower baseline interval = 21.2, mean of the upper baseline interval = 20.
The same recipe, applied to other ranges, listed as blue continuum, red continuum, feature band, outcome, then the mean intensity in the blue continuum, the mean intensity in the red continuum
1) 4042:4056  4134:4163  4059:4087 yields -0.3 Ang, 21.2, 20.4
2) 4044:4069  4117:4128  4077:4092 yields 0.2 Ang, 21.5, 19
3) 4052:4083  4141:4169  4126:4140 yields -0.4 Ang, 21.5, 20.2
